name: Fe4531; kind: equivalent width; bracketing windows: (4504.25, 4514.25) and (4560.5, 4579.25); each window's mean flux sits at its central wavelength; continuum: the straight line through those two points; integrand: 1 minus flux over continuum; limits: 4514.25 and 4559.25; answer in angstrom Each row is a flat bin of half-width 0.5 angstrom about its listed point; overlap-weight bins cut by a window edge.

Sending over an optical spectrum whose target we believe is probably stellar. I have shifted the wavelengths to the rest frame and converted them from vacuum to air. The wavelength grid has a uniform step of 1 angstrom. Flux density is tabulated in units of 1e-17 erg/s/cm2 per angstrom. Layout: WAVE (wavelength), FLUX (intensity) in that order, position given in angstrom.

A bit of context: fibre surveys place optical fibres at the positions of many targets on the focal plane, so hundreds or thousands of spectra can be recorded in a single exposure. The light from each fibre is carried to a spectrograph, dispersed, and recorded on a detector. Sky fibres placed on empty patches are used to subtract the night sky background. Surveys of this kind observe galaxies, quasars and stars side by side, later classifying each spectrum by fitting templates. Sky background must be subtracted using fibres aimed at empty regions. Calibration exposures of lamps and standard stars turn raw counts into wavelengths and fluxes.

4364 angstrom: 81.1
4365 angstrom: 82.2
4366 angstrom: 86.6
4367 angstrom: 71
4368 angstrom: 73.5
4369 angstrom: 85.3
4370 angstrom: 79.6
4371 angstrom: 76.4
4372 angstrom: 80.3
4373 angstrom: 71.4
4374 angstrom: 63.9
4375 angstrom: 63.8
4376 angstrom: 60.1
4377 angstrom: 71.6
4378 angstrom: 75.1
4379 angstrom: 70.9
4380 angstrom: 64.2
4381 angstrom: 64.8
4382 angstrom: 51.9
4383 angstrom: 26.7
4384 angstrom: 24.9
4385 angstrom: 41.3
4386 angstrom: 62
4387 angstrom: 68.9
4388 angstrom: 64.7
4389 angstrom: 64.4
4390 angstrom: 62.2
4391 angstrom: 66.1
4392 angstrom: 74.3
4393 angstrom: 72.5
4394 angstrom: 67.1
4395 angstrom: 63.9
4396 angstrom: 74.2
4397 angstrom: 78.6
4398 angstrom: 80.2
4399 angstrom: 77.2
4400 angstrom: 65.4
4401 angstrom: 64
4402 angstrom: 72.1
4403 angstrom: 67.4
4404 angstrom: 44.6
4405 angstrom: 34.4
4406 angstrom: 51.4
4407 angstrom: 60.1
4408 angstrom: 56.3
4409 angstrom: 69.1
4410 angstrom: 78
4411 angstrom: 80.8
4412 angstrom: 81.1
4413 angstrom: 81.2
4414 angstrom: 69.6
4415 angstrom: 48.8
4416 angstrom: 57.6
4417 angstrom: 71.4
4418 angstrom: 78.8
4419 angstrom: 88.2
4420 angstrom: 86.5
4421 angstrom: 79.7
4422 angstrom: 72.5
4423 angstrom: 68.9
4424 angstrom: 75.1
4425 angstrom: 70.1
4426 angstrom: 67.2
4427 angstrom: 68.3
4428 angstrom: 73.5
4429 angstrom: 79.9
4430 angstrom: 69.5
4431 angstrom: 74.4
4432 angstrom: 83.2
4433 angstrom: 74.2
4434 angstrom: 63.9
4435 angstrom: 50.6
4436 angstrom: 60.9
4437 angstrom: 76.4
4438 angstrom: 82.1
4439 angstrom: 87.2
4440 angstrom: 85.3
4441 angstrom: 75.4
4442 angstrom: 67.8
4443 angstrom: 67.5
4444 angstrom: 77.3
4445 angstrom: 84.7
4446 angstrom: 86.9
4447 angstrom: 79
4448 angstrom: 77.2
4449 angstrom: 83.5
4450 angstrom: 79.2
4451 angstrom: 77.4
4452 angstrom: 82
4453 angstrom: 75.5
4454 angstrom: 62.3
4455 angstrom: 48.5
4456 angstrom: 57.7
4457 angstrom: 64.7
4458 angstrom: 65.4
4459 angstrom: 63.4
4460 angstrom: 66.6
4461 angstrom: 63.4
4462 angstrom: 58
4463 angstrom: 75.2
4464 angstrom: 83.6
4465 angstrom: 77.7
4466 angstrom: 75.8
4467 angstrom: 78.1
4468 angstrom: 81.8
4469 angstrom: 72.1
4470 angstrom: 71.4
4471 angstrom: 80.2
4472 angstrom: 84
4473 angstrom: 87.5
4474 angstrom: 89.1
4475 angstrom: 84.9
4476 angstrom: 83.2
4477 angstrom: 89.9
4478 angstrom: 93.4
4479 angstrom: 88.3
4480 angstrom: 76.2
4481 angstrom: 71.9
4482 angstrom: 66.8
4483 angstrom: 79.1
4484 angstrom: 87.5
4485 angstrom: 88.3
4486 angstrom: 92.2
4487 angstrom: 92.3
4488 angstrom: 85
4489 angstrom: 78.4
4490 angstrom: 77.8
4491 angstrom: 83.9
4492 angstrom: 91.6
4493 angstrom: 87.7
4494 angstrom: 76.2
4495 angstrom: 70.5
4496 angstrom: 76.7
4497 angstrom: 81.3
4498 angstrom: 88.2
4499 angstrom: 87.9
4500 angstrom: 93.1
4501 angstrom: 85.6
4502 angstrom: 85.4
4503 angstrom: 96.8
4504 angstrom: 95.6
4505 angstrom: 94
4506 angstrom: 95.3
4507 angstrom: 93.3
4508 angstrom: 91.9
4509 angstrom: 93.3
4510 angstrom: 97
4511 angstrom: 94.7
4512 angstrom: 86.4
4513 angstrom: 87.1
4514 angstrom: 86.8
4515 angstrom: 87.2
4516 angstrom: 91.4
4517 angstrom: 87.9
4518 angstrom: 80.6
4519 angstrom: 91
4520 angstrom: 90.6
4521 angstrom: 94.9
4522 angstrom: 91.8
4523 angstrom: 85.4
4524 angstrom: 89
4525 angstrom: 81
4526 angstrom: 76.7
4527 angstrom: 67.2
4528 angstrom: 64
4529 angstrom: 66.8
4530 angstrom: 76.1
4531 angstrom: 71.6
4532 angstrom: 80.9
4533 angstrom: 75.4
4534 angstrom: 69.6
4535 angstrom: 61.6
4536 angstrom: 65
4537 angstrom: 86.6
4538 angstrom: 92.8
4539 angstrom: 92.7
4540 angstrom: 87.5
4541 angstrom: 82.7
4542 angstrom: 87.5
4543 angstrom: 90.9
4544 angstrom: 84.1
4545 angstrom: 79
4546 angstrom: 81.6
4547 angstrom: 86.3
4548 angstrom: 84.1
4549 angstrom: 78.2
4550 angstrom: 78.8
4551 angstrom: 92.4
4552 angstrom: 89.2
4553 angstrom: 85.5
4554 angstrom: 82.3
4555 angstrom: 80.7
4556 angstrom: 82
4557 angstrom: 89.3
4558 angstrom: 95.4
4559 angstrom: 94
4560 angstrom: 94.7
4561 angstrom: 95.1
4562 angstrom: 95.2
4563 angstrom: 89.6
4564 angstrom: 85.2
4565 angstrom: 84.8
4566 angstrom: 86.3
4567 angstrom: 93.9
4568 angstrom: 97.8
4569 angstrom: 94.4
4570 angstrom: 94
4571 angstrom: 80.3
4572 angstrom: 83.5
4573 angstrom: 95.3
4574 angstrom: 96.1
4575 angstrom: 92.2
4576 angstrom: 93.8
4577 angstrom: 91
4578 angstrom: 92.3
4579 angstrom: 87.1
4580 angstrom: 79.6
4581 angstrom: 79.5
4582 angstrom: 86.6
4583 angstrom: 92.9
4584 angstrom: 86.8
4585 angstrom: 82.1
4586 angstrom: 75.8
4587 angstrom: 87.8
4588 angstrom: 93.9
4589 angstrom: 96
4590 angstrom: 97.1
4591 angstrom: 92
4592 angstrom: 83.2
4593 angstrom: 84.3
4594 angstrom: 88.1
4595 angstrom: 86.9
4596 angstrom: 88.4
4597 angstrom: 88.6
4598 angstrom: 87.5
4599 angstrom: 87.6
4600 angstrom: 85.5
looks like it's 4.3 angstrom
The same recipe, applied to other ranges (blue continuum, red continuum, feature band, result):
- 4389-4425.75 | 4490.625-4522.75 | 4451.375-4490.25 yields 2.28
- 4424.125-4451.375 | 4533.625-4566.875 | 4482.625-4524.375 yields -3.55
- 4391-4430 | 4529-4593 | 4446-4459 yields 0.51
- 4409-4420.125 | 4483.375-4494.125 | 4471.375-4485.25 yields 0.11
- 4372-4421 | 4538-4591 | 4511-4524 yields -1.08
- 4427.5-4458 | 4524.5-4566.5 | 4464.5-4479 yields -1.19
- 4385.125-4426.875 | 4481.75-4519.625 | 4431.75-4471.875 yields 2.23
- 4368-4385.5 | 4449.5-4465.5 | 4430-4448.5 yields -2.05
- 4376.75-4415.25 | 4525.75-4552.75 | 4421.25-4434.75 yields -0.93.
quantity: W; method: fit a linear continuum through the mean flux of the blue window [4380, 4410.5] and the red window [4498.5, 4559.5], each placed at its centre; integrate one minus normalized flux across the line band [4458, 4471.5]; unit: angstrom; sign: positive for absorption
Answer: 0.2 angstrom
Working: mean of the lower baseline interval 61.7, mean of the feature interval 72.6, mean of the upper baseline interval 85.1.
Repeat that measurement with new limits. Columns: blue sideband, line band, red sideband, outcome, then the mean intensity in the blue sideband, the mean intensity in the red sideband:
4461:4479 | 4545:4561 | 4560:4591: 0.24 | 80.1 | 89.7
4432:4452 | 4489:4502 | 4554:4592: -0.29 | 76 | 89.4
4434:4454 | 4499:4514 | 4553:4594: -1.74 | 76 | 89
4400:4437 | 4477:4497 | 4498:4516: 0.84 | 68.8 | 91.2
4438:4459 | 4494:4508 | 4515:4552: -1.54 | 74.2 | 81.9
